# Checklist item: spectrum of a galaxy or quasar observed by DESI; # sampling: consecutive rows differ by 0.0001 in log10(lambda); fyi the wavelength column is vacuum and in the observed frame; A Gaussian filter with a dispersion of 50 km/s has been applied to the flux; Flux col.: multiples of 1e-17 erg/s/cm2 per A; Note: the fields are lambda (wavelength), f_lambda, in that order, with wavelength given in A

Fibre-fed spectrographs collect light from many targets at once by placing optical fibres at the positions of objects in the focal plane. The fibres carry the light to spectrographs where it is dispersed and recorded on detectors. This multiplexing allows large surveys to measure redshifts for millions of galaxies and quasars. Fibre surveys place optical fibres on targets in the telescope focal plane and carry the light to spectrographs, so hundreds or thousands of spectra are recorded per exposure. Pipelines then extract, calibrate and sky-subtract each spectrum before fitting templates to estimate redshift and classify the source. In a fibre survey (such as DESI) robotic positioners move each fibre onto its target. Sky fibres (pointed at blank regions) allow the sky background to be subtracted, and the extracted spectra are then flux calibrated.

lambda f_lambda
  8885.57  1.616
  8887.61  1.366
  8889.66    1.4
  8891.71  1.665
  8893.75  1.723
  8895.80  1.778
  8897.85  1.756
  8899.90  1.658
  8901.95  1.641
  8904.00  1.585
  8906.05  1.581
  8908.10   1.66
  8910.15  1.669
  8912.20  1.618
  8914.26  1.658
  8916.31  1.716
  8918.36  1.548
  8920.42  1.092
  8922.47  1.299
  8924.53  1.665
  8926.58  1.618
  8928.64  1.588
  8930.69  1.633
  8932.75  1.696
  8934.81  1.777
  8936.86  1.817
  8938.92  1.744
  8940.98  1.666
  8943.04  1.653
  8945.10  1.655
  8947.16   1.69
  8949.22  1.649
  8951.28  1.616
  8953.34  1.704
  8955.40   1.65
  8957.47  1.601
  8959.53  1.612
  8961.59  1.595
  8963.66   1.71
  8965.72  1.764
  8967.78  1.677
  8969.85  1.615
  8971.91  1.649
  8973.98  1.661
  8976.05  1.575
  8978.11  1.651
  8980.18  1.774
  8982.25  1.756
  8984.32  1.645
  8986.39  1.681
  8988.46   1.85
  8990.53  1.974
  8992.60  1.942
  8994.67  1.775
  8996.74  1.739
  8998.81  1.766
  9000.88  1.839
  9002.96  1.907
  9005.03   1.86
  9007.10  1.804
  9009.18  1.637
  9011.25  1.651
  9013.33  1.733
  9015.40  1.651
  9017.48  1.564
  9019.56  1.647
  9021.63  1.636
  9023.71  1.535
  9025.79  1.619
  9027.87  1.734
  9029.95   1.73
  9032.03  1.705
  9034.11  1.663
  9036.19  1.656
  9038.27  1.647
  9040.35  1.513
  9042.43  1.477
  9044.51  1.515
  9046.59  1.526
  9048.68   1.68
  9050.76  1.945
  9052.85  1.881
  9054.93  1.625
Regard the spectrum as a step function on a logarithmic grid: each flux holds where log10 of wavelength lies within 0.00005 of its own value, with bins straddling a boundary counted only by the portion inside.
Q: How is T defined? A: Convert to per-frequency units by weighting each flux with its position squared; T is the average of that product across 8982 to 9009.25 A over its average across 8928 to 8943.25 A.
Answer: 1.07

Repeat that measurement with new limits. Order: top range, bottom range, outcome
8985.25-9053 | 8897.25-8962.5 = 1.07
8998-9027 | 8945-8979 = 1.04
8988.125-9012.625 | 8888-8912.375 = 1.13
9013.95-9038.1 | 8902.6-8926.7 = 1.09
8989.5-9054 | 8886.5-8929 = 1.11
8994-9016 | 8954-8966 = 1.08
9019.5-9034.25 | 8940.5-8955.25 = 1.02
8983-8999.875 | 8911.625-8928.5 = 1.20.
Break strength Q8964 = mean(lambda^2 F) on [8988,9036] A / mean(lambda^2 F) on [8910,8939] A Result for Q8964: 1.10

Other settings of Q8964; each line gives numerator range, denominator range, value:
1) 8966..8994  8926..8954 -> 1.04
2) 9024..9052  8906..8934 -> 1.07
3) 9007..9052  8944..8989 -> 1.00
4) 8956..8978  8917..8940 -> 1.04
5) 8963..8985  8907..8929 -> 1.09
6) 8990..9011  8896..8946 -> 1.14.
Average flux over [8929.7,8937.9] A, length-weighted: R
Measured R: 1.73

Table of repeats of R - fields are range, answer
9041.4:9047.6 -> 1.51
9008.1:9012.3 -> 1.64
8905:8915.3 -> 1.64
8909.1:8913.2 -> 1.65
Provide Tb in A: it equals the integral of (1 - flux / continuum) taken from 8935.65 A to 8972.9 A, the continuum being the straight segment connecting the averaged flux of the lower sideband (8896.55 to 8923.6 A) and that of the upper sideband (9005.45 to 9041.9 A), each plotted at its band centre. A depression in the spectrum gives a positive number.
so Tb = -1.5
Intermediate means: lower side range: 1.58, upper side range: 1.66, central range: 1.67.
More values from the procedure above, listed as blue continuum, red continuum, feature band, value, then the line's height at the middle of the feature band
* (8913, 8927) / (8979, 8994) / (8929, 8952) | -1.3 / 1.6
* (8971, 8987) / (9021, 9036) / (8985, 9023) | -2.0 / 1.67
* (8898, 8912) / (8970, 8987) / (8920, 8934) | 1.0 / 1.65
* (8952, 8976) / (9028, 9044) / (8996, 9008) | -1.3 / 1.64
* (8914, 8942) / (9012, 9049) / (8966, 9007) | -3.5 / 1.62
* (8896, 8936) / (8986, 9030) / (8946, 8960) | 0.1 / 1.66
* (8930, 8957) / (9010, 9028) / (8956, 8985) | 0.1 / 1.67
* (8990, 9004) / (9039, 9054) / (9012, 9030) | 1.1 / 1.75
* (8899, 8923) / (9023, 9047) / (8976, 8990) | -1.1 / 1.59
